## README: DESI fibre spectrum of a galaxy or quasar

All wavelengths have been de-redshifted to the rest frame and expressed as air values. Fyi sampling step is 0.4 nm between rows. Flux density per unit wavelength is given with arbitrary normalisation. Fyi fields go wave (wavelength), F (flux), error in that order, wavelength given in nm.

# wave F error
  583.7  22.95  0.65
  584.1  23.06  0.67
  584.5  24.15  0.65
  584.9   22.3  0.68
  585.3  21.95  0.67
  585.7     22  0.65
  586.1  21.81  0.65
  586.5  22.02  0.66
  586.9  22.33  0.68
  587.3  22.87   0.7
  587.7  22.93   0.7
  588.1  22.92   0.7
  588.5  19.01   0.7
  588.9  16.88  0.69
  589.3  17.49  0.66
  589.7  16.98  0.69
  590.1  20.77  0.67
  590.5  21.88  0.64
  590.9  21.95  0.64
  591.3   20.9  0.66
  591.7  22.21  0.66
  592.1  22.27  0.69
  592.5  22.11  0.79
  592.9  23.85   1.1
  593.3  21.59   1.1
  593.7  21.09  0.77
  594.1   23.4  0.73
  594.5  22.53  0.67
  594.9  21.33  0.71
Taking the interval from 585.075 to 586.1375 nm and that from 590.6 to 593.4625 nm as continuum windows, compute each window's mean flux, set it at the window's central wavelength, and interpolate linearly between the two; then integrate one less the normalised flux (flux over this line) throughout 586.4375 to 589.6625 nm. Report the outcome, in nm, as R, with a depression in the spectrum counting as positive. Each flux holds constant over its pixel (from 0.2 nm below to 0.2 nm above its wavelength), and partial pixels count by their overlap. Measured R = 0.21 nm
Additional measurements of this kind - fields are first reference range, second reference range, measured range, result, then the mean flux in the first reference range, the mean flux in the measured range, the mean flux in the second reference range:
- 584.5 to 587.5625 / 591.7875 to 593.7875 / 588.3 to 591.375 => 0.39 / 22.3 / 19.4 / 22.2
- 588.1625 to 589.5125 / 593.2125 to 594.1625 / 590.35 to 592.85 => -0.20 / 18.3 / 22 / 21.9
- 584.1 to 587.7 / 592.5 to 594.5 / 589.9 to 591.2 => 0.06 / 22.5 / 21.5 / 22.5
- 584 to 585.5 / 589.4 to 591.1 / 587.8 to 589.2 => 0.09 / 22.9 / 19.7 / 20.2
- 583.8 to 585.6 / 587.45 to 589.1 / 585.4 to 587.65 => -0.06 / 22.8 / 22.2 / 20.5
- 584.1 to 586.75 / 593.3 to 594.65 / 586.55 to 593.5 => 0.37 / 22.4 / 21.1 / 22.2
